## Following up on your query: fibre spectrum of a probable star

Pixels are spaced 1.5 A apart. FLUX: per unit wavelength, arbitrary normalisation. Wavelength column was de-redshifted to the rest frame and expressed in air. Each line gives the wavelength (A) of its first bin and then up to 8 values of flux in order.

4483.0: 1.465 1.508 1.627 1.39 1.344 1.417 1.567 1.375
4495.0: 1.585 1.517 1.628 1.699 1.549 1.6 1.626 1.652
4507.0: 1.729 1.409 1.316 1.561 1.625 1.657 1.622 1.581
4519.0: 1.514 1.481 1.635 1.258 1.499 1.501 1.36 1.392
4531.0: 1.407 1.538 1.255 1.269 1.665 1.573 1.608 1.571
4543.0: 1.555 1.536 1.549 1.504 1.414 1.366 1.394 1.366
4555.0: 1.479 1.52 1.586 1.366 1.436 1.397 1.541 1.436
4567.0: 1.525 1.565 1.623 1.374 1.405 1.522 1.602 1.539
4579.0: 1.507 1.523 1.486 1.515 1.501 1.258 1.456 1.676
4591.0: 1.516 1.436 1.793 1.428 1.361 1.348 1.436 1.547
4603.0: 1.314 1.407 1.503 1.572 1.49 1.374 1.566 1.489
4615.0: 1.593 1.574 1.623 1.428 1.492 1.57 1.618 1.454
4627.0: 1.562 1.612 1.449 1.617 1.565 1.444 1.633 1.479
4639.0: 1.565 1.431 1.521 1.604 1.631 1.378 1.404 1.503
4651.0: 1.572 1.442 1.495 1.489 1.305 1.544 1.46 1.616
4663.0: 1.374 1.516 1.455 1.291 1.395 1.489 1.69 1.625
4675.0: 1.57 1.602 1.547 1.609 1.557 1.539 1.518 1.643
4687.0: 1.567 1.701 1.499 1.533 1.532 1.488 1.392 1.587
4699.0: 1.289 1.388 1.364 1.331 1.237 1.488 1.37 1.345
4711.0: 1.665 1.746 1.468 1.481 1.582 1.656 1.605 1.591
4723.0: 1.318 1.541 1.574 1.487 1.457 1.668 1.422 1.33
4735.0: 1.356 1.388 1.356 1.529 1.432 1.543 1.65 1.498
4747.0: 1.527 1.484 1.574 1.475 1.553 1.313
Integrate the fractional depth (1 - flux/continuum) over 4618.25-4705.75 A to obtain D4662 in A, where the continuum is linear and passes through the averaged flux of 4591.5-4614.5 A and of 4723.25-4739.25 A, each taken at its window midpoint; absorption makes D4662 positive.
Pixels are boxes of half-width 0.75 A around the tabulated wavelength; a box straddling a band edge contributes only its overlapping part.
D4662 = -2.35 A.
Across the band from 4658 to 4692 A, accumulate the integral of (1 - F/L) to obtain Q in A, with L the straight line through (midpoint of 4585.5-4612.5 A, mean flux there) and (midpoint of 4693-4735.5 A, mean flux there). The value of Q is -1.5 A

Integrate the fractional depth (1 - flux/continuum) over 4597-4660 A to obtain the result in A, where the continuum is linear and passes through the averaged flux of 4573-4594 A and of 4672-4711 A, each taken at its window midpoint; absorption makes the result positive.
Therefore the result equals 0.2 A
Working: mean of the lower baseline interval 1.51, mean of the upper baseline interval 1.5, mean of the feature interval 1.5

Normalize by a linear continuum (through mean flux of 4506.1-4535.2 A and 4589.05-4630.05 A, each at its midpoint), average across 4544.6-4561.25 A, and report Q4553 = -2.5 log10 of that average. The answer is 0.03 mag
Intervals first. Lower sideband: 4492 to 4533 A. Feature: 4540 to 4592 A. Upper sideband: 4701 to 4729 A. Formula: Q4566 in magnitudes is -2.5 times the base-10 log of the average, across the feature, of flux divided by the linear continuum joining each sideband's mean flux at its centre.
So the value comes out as 0.02 mag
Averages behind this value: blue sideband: 1.53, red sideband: 1.49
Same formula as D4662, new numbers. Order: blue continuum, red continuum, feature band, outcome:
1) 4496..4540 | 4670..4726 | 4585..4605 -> 0.8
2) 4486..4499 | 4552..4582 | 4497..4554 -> -0.9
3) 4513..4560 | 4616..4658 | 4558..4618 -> 0.5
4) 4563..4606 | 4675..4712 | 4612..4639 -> -1.0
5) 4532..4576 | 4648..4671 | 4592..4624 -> -0.5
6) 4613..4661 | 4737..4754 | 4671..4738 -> 0.2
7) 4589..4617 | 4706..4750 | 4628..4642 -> -0.3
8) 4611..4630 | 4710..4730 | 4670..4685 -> -0.3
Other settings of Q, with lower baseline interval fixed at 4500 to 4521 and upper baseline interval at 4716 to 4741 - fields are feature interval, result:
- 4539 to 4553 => 0.5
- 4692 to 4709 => 1.0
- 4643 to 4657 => 0.3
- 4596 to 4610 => 0.9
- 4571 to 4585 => 0.4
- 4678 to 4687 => -0.4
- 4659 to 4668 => 0.3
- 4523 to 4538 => 1.4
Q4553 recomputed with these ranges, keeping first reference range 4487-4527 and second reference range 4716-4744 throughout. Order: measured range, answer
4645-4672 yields 0.03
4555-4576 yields 0.02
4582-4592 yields 0.02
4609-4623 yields 0.00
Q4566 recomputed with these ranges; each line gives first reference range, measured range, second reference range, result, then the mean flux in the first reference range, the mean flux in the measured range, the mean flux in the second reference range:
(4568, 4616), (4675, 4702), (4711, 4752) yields -0.014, 1.49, 1.53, 1.51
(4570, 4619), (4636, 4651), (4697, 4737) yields -0.020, 1.49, 1.51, 1.47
